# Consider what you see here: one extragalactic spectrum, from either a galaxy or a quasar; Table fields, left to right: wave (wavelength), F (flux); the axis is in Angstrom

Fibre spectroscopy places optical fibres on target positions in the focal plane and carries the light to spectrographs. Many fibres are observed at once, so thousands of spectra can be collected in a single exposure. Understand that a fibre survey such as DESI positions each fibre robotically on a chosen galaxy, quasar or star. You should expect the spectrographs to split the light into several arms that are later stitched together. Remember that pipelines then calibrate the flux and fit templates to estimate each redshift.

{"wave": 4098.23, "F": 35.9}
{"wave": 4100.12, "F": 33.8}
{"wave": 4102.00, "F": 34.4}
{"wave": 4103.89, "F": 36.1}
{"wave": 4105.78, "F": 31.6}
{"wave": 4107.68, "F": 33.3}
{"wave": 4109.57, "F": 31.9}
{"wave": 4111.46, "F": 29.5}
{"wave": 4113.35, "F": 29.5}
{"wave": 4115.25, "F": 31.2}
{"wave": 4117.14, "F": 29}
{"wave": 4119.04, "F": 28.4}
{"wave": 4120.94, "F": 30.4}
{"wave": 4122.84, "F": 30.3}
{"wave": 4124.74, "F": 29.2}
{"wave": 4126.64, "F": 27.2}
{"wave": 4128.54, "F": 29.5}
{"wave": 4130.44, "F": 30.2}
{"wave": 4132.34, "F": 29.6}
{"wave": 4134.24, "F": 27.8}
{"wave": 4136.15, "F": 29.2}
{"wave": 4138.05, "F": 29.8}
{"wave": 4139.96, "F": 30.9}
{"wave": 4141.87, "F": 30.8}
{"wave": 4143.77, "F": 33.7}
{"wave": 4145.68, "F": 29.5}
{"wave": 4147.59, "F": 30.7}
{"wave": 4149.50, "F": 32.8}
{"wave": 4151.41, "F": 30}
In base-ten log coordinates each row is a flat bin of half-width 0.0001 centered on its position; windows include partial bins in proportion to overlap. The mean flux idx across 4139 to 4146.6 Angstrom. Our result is 31.2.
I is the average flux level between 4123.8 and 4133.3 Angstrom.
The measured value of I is 29.2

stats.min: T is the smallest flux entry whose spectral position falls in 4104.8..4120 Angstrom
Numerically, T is 28.4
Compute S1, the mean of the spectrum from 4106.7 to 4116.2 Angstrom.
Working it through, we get 31.1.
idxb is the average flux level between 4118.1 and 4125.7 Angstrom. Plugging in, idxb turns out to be 29.6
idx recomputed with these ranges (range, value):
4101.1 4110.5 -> 33.4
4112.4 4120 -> 29.5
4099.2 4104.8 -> 34.8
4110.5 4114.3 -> 29.5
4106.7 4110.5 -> 32.5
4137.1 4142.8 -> 30.5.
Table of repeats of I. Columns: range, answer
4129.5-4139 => 29.3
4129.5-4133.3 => 29.9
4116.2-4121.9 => 29.2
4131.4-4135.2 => 28.7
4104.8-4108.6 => 32.4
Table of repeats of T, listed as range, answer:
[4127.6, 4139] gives 27.8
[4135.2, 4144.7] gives 29.2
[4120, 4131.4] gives 27.2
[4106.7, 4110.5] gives 31.9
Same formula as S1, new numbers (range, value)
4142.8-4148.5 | 31.3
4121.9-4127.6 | 28.9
